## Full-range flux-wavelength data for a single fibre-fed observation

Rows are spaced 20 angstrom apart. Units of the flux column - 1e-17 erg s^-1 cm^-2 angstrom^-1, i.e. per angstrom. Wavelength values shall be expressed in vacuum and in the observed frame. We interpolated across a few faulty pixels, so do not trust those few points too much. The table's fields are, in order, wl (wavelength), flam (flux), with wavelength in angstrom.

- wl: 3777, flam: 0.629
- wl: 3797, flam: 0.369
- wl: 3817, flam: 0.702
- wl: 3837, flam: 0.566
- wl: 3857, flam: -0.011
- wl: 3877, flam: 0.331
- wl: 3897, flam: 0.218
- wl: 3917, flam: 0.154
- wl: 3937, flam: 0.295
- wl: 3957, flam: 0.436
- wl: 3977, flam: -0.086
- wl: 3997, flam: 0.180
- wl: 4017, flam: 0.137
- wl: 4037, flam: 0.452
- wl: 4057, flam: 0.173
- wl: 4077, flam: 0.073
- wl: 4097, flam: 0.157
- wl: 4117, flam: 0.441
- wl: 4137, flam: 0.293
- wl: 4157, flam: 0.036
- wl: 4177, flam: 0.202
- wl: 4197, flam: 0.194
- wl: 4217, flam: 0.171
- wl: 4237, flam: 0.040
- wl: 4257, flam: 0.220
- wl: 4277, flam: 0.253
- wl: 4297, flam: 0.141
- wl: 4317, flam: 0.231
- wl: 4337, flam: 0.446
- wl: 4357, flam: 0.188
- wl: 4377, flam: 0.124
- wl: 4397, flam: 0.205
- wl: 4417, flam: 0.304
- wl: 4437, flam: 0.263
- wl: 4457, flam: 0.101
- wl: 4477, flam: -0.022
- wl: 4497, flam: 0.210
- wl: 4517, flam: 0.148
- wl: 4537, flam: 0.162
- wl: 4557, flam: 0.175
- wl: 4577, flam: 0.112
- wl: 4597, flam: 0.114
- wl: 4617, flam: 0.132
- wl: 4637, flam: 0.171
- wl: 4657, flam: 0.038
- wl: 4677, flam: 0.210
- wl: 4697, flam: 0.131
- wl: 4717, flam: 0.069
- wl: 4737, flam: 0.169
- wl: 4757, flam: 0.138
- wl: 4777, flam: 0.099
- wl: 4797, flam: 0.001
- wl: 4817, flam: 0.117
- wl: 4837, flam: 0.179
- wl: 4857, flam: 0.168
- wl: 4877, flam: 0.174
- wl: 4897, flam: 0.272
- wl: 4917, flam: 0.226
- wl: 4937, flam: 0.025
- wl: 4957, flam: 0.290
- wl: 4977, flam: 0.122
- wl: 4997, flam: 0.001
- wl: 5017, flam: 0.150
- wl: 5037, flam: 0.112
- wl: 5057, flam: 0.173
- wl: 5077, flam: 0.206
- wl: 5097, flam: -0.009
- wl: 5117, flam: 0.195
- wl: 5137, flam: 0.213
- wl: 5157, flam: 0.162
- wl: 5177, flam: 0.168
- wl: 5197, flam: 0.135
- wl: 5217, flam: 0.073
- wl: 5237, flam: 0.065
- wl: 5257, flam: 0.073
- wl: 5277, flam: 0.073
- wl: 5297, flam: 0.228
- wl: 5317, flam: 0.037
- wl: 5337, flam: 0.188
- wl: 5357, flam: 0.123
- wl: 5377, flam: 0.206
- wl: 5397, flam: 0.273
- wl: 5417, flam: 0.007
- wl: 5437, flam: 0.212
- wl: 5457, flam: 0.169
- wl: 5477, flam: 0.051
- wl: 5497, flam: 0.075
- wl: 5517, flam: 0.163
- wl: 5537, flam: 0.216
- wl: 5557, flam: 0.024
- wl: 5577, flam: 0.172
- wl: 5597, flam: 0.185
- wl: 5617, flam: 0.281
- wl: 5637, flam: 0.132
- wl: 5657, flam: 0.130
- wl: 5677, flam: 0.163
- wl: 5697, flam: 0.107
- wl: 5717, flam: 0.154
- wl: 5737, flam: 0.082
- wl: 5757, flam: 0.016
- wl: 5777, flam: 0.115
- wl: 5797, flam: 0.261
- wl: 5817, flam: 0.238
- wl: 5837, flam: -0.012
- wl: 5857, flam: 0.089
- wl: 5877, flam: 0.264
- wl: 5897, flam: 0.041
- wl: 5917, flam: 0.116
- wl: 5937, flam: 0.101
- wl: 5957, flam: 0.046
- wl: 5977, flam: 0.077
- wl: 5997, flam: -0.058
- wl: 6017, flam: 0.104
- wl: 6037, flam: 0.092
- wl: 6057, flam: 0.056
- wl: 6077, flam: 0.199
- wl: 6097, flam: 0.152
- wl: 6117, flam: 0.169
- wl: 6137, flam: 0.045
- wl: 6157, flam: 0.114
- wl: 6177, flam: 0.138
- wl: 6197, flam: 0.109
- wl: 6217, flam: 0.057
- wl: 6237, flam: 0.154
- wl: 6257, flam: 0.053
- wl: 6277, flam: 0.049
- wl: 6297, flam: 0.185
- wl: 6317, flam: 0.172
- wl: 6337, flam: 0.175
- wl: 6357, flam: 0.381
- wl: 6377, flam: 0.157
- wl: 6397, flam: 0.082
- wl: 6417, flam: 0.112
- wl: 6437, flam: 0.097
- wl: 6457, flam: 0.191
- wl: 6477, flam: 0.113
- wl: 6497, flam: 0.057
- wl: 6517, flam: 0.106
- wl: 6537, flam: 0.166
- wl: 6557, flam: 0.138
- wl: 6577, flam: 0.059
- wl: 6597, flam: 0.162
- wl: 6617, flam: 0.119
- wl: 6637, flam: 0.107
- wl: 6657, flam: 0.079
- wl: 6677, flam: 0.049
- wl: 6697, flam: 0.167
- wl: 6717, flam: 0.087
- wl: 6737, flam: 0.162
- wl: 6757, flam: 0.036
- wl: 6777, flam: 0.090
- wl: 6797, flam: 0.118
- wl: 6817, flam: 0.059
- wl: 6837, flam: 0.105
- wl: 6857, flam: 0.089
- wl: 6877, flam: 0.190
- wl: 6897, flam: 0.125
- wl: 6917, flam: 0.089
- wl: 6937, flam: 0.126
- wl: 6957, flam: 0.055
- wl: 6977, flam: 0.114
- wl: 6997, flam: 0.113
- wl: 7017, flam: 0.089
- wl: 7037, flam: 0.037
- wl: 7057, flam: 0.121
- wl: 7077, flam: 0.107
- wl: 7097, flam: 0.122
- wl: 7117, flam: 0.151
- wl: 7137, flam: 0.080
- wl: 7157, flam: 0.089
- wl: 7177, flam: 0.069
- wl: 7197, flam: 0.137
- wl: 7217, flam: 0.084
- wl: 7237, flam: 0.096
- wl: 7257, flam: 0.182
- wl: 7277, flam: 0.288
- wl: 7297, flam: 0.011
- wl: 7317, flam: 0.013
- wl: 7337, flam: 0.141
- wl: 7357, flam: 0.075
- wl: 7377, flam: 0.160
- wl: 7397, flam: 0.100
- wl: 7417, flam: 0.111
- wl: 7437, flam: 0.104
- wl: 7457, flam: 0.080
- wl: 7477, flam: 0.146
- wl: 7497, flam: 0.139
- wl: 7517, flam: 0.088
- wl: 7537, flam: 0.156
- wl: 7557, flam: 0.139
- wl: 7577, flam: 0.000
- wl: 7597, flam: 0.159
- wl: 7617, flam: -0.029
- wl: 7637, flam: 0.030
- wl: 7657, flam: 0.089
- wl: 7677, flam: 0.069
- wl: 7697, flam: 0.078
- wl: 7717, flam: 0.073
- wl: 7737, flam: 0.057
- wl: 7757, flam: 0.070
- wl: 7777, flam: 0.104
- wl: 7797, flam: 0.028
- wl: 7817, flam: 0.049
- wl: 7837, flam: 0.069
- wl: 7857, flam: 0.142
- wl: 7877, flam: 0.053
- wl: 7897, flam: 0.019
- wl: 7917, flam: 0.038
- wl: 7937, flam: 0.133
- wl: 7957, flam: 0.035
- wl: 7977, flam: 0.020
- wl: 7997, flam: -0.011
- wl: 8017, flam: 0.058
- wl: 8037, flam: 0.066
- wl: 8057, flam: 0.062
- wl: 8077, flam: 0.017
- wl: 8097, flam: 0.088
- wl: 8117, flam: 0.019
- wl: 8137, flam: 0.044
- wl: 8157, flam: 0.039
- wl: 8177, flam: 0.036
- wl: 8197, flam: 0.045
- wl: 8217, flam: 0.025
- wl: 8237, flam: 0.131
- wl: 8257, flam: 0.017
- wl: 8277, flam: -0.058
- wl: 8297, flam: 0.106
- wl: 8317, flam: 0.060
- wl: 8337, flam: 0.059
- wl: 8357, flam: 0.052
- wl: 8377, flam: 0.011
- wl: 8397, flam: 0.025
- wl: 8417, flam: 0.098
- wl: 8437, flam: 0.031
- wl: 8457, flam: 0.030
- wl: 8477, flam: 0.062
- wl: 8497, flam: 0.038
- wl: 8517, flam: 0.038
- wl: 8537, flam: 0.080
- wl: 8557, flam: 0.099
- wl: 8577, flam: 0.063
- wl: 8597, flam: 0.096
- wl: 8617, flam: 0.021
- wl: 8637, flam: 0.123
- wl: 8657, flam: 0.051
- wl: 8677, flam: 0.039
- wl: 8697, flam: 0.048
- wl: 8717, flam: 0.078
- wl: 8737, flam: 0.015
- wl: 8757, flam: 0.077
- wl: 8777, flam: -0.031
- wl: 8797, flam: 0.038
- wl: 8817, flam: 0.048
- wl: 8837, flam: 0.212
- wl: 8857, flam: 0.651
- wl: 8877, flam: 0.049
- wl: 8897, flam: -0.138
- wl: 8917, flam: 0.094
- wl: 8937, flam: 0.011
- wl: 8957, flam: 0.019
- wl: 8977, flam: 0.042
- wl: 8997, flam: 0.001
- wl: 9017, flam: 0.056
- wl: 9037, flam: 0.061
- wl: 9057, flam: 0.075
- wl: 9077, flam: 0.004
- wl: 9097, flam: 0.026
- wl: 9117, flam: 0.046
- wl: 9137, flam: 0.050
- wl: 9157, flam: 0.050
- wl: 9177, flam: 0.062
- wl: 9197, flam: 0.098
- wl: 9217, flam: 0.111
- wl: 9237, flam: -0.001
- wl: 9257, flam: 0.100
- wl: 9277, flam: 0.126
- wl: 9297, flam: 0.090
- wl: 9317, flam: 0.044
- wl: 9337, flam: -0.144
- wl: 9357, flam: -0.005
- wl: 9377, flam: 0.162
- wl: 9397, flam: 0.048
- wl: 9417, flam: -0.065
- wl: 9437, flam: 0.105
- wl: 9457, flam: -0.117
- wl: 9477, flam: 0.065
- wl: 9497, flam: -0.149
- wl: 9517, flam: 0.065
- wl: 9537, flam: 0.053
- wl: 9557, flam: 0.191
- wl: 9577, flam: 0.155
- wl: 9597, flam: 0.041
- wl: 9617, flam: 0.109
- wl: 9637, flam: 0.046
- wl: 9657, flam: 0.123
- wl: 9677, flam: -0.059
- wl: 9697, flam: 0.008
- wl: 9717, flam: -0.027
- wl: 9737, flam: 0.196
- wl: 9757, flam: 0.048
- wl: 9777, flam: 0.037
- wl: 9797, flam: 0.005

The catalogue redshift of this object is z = 1.374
